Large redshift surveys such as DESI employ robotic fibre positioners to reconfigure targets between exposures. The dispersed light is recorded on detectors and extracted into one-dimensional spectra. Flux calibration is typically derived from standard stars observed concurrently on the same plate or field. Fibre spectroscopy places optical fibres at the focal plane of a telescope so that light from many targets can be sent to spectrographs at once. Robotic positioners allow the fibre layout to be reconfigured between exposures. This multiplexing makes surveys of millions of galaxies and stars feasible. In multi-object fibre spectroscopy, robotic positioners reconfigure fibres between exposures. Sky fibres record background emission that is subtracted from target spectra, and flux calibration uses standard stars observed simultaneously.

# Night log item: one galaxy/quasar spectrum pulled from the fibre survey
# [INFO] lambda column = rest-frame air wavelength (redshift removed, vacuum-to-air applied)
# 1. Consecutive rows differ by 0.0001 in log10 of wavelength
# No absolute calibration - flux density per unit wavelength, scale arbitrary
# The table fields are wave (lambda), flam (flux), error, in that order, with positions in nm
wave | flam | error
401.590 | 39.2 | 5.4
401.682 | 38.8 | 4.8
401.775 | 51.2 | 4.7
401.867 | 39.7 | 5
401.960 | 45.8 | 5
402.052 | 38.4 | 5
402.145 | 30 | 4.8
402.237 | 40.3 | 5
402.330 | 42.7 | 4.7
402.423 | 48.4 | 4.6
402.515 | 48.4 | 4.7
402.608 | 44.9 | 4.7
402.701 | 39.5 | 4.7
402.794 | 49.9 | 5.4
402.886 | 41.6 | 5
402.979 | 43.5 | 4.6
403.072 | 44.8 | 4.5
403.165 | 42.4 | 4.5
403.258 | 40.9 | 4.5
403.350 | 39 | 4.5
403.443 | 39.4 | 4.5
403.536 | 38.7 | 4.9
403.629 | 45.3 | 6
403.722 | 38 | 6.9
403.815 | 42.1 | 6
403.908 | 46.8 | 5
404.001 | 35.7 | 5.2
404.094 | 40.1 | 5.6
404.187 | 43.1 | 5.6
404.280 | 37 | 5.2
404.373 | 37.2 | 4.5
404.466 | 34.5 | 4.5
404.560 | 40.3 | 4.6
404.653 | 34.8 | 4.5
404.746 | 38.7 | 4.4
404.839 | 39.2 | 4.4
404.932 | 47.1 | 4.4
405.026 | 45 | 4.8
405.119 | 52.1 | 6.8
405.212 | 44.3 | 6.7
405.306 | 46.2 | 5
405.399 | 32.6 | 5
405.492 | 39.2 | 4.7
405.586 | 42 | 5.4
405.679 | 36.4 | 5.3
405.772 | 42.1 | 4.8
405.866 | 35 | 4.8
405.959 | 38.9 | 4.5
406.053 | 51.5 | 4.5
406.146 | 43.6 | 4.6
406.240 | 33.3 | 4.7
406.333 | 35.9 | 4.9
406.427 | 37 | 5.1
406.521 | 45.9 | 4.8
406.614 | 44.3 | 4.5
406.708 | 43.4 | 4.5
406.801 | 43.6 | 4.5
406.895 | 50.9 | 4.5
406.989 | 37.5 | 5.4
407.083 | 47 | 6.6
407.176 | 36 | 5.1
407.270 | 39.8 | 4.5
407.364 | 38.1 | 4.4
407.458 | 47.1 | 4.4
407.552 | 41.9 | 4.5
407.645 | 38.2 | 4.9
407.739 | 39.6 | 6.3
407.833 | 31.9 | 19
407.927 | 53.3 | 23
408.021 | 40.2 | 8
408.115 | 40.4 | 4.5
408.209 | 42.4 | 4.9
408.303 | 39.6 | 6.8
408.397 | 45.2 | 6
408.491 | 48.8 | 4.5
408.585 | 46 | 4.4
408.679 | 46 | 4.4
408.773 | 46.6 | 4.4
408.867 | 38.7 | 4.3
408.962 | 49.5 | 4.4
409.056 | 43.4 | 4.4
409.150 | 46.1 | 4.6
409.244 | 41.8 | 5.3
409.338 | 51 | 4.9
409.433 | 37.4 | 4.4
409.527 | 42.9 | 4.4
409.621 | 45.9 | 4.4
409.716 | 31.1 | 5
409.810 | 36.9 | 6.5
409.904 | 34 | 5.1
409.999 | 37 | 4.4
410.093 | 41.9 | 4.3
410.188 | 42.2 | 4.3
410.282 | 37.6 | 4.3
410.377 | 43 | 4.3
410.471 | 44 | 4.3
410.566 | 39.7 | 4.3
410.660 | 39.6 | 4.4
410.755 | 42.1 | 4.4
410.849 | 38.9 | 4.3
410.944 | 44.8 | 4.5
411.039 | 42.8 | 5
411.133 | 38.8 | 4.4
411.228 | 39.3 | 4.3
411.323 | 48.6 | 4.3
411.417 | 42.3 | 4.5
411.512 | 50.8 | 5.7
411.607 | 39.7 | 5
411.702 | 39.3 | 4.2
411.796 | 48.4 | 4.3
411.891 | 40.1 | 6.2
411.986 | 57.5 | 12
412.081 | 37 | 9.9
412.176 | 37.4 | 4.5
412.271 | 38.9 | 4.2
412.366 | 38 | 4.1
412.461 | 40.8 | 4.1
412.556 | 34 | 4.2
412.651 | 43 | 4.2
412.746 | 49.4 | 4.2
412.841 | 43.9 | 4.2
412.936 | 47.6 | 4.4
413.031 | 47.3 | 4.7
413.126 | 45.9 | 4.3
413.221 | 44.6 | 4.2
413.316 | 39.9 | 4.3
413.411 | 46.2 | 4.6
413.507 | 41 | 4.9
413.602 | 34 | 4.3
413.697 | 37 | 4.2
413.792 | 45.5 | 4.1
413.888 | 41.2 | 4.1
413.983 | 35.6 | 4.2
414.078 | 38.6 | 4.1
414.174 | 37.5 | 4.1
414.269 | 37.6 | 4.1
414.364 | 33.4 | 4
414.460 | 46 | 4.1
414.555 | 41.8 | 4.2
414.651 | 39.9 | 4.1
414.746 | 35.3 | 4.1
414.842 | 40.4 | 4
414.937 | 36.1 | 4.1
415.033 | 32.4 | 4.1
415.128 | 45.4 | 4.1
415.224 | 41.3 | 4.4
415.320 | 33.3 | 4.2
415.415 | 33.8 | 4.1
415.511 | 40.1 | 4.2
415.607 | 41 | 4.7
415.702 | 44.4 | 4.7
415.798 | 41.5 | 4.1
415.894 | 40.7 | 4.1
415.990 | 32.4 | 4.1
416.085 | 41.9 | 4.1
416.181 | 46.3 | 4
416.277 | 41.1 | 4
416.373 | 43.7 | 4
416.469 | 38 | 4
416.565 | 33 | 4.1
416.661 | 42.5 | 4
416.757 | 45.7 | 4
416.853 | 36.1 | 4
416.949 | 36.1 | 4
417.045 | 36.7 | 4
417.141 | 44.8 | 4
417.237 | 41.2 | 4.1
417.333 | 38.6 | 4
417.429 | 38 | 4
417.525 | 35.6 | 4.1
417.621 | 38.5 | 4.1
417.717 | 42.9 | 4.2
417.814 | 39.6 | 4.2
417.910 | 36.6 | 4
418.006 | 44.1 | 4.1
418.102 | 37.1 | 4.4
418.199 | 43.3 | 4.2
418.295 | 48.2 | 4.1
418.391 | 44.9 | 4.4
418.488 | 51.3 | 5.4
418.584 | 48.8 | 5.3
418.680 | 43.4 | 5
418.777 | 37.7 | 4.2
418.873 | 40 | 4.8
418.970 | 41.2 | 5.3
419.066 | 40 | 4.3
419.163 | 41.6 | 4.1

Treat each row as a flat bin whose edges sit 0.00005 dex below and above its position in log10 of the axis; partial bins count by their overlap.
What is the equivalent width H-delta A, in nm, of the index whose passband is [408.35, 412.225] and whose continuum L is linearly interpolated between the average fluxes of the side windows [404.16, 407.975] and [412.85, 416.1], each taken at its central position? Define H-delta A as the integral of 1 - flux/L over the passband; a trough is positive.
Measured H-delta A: -0.19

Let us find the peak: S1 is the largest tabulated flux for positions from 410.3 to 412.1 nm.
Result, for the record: 57.5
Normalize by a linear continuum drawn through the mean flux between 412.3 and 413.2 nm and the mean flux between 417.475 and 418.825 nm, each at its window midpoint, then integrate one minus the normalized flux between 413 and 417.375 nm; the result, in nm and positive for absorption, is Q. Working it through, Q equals 0.30 nm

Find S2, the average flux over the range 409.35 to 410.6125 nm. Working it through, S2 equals 39.8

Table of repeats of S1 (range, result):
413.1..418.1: 46.3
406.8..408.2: 53.3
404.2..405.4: 52.1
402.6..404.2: 49.9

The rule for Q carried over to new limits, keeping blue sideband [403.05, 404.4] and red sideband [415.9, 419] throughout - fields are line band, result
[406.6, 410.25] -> -0.13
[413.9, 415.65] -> 0.11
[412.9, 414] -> -0.04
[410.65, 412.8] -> -0.08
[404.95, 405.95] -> -0.02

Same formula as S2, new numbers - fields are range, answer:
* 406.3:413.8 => 42.2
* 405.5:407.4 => 41.1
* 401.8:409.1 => 41.8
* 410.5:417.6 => 40.7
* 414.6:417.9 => 39.3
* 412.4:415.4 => 40.4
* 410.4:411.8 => 42.5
